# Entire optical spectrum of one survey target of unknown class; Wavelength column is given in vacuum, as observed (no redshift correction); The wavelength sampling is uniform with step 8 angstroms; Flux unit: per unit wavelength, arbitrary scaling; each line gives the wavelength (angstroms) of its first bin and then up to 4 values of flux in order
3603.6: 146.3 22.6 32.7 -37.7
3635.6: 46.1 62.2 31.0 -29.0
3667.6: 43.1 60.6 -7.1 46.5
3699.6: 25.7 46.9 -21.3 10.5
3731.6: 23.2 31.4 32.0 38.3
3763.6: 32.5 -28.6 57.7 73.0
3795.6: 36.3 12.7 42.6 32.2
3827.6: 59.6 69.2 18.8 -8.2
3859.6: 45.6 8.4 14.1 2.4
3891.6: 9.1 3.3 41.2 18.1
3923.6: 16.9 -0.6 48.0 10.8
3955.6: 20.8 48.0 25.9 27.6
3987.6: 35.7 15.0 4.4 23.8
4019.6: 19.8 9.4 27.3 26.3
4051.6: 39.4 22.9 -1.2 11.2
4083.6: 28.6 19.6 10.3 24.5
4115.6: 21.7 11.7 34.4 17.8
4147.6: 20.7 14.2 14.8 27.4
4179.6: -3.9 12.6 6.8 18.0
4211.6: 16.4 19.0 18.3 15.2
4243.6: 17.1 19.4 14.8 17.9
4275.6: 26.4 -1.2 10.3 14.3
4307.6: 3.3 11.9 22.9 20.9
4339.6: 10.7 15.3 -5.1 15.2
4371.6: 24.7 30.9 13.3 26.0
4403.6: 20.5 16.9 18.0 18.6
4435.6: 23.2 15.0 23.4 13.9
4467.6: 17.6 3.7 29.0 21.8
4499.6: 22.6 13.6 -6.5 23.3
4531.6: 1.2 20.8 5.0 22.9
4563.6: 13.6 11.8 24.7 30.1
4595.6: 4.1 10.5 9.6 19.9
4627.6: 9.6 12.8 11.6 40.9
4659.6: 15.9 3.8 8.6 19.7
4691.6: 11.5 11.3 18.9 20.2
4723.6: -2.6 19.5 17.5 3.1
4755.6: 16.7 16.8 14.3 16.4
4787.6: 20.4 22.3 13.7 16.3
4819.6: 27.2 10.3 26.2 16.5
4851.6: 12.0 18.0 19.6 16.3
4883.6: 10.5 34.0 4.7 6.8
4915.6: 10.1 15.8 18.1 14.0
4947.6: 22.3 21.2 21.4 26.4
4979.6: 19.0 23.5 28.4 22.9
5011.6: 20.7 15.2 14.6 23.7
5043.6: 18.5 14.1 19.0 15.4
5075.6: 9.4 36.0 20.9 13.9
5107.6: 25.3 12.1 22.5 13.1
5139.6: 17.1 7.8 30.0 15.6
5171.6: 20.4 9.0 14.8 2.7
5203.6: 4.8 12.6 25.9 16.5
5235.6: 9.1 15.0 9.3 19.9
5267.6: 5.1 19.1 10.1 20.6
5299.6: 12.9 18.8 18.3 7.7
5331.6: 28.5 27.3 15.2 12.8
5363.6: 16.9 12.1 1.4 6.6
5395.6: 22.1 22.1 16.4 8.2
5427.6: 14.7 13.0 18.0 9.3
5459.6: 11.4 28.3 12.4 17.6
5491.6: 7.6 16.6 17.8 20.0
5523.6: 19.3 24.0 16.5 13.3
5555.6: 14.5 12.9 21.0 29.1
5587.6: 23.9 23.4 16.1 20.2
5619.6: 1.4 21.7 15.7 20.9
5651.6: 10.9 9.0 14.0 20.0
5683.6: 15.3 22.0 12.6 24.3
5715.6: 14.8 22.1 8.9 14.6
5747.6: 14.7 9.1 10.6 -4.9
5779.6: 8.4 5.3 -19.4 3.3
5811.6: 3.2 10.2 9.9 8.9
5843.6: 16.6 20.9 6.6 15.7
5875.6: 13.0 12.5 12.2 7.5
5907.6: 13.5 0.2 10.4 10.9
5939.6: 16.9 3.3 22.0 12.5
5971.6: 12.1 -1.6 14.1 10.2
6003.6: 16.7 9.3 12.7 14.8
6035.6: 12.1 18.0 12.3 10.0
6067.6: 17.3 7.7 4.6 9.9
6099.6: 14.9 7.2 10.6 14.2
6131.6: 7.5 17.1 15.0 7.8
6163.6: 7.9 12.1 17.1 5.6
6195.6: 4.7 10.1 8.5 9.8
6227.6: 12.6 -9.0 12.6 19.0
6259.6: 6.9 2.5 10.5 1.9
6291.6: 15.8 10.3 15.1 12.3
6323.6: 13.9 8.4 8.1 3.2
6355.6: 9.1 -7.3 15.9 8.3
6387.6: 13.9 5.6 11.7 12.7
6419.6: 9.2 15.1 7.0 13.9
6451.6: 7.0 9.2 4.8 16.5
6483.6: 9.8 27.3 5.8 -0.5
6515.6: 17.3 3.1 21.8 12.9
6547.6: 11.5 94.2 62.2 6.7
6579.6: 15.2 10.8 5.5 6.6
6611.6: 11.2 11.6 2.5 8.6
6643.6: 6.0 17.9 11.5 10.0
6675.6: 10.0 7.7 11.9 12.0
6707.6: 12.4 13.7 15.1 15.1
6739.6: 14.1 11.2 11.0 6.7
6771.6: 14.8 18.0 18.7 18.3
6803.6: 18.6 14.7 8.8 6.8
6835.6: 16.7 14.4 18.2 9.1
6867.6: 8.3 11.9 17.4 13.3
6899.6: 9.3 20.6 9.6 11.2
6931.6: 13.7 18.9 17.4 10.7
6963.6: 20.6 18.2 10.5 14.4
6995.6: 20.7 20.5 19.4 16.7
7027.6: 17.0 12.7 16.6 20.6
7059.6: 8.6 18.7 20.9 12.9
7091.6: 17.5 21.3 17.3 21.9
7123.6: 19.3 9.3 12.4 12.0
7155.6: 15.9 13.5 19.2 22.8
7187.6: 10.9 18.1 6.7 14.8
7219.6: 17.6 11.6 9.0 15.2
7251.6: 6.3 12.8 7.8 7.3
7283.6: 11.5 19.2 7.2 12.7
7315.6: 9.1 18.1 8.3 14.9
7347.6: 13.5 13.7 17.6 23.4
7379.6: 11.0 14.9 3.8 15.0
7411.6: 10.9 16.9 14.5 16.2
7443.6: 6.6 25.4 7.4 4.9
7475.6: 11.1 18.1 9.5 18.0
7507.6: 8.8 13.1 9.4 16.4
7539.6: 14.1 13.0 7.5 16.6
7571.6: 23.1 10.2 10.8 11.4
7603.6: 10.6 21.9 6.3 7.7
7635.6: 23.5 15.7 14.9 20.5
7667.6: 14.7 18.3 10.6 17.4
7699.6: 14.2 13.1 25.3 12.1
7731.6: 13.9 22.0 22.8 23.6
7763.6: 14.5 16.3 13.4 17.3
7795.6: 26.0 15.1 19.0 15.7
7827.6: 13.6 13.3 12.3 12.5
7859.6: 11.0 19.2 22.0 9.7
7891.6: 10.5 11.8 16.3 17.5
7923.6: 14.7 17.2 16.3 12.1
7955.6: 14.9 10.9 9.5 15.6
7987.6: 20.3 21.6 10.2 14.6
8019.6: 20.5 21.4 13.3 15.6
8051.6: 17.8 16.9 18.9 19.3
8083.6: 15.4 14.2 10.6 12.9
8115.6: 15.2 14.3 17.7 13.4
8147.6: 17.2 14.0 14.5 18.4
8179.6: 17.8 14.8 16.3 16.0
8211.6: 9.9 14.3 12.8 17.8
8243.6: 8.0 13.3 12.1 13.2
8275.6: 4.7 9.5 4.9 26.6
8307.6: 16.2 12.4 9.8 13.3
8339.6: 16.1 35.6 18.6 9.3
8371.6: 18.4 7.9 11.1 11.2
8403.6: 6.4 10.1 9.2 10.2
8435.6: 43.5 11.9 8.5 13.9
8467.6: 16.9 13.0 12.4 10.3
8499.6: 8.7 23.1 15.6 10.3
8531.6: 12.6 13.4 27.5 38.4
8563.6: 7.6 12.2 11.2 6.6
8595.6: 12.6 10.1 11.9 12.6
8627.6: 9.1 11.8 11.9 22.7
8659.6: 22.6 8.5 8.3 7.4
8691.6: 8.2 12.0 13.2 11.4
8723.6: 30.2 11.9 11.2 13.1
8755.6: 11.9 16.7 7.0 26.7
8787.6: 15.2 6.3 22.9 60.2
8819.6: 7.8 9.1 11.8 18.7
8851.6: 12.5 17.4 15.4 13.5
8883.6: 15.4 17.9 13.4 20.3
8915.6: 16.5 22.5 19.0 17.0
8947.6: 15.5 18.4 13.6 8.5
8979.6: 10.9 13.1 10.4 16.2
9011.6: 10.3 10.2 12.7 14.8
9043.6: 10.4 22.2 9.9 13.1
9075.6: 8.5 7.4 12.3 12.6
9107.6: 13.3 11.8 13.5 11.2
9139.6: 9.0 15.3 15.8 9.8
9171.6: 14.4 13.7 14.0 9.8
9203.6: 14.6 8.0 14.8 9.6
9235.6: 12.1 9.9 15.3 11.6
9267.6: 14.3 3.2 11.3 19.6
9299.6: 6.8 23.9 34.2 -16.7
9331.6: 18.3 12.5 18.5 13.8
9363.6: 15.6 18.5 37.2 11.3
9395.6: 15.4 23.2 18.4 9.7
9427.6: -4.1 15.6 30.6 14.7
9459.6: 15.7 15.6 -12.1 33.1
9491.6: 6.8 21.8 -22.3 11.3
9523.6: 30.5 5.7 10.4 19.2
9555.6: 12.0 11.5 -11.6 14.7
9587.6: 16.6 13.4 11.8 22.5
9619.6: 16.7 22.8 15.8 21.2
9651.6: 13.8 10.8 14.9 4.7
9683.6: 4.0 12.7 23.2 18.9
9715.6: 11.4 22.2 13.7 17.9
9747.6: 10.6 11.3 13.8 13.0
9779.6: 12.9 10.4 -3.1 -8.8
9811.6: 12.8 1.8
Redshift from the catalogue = 0.76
